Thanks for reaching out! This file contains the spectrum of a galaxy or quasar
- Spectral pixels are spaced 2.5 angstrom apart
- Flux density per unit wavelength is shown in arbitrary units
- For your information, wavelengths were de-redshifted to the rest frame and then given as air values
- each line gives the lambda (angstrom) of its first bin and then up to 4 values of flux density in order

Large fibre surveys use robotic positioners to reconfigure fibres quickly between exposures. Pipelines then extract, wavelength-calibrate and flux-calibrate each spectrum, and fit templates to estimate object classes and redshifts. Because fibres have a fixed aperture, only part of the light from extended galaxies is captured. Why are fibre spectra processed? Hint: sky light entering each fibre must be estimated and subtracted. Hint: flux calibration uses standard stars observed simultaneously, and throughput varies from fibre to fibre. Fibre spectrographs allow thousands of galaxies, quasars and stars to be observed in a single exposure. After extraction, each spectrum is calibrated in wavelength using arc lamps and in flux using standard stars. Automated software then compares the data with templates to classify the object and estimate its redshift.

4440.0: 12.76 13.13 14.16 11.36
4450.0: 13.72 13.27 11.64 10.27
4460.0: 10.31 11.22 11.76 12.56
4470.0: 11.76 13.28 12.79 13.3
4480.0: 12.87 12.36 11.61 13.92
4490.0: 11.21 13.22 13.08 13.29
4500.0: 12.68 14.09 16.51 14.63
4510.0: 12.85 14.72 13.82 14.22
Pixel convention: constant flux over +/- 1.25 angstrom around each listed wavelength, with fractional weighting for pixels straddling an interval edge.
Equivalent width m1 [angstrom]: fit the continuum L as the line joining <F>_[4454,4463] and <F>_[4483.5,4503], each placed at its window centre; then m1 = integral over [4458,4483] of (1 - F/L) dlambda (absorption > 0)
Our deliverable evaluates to -1.38 angstrom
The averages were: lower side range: 10.8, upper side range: 12.8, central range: 12.2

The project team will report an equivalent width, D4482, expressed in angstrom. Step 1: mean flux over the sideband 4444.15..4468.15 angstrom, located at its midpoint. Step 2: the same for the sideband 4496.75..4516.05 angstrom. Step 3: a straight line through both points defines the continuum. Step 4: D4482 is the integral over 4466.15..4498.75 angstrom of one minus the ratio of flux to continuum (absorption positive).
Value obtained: 0.9 angstrom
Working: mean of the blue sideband 12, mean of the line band 12.7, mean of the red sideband 14.1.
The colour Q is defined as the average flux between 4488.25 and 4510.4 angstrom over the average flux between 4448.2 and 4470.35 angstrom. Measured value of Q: 1.15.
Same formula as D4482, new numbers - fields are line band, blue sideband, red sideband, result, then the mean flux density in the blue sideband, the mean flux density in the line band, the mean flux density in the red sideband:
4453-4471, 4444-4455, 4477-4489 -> 2.00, 12.9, 11.4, 12.7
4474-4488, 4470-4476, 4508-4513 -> 0.26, 12.8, 12.7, 13.8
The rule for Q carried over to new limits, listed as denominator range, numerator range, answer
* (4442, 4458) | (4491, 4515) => 1.10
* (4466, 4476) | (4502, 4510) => 1.18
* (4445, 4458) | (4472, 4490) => 1.03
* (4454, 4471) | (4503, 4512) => 1.29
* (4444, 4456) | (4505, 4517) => 1.11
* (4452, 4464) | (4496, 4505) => 1.23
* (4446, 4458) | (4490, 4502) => 1.06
